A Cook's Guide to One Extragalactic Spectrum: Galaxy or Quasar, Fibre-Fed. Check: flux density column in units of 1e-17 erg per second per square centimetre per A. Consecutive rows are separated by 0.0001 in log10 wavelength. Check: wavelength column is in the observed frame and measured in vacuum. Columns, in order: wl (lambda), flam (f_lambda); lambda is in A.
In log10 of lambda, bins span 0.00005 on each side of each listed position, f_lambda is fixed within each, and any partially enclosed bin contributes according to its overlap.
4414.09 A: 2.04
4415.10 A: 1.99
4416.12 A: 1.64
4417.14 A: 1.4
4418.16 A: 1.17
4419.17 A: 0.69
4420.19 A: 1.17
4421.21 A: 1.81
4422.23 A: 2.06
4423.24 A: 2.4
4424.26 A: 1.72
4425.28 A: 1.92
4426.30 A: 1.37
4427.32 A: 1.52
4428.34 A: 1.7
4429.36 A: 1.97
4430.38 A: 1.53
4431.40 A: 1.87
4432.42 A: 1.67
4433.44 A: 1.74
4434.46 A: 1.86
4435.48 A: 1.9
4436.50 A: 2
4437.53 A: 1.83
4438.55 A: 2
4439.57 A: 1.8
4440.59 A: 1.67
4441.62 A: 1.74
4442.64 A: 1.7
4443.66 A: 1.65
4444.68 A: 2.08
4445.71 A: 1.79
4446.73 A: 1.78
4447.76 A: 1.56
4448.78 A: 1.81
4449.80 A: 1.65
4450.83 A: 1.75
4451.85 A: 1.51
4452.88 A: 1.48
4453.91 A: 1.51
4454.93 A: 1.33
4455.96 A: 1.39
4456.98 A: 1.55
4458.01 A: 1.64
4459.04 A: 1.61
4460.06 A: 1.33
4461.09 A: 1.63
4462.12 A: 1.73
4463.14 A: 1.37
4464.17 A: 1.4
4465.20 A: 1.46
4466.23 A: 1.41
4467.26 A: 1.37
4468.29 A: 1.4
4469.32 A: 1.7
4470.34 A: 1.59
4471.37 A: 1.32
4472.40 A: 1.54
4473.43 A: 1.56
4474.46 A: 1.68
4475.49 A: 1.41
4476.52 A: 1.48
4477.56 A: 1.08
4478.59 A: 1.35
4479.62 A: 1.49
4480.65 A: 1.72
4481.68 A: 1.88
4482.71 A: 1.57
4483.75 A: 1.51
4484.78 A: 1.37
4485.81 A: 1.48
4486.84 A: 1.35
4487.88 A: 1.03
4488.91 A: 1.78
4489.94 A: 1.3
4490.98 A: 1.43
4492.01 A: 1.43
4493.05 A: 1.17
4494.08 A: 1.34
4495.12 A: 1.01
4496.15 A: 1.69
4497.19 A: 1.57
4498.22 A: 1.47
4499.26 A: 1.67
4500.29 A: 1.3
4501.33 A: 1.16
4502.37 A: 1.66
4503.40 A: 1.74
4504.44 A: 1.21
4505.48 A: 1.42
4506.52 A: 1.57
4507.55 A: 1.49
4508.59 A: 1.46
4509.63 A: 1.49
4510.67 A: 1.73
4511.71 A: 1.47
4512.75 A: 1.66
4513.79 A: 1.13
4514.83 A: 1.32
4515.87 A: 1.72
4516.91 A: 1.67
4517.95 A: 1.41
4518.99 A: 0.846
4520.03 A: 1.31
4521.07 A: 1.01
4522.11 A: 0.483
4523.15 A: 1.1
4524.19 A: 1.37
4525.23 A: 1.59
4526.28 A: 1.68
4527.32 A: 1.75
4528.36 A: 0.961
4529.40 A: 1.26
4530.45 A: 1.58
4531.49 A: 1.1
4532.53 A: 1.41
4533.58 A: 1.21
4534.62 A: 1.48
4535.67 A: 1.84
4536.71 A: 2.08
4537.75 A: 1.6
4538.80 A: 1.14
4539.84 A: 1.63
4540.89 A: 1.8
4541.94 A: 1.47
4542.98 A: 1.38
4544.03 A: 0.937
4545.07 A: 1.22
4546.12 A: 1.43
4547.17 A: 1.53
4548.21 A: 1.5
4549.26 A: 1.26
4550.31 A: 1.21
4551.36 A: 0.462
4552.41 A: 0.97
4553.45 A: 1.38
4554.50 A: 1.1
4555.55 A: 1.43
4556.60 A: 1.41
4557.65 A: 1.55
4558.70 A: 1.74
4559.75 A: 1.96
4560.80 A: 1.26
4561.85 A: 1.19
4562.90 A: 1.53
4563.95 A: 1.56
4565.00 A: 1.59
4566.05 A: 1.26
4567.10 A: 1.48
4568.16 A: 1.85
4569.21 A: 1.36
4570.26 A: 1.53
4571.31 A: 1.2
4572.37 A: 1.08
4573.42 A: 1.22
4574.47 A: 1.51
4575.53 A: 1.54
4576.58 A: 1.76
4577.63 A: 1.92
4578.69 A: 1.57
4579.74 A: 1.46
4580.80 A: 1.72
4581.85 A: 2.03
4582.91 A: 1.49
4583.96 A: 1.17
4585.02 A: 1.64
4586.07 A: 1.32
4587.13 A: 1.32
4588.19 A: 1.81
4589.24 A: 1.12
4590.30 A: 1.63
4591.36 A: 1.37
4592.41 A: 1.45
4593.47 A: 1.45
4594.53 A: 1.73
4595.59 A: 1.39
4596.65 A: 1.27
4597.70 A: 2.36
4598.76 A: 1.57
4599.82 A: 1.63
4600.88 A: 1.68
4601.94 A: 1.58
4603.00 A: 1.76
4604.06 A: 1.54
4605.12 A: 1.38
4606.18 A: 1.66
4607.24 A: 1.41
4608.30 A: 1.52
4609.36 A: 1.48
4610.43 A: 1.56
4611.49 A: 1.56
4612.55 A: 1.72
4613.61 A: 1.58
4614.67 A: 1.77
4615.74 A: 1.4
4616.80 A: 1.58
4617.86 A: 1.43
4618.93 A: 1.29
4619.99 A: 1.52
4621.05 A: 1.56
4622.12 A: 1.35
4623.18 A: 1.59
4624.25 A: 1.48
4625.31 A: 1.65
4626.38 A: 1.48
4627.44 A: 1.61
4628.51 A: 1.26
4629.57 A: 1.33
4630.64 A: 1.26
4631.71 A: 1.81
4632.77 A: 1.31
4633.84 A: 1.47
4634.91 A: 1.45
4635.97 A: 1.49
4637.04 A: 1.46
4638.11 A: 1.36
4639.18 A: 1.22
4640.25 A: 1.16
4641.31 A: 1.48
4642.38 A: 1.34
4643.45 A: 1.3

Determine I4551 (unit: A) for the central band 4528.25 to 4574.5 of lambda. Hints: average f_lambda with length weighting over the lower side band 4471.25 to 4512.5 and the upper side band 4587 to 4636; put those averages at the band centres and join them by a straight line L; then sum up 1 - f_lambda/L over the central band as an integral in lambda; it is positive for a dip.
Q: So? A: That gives 3.1 A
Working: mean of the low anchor 1.46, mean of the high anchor 1.53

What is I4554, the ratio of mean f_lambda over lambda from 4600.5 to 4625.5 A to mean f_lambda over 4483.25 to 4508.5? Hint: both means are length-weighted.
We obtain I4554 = 1.08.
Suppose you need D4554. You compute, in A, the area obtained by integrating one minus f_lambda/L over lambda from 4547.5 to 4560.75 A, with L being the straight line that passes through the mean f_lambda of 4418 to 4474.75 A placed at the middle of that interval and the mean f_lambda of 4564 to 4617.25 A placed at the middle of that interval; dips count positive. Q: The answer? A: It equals 2.0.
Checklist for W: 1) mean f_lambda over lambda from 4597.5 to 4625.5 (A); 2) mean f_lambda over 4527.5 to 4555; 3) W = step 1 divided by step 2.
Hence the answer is 1.2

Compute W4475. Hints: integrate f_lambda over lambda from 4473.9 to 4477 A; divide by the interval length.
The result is 1.52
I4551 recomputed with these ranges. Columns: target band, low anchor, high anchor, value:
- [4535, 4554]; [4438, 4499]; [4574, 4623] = 2.0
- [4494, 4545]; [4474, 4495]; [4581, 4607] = 2.0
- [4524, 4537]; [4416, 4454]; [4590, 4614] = 1.2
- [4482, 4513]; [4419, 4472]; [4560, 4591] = 2.6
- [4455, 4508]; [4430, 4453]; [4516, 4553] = 3.7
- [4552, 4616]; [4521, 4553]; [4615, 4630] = -4.7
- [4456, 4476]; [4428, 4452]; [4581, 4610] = 2.7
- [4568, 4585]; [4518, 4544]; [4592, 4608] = -0.1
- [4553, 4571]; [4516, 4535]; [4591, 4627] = -0.9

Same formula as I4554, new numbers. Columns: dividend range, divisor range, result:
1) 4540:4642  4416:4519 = 0.95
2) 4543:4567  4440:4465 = 0.83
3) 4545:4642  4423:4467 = 0.88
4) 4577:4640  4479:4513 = 1.04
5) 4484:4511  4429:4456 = 0.83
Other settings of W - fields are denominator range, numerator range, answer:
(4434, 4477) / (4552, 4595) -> 0.92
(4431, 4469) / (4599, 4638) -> 0.92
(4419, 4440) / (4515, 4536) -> 0.76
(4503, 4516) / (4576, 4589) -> 1.07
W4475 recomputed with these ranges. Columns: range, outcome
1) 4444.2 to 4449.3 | 1.8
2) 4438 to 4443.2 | 1.78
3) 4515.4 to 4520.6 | 1.38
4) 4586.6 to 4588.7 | 1.56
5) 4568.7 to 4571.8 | 1.37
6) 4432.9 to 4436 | 1.83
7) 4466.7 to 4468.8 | 1.38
